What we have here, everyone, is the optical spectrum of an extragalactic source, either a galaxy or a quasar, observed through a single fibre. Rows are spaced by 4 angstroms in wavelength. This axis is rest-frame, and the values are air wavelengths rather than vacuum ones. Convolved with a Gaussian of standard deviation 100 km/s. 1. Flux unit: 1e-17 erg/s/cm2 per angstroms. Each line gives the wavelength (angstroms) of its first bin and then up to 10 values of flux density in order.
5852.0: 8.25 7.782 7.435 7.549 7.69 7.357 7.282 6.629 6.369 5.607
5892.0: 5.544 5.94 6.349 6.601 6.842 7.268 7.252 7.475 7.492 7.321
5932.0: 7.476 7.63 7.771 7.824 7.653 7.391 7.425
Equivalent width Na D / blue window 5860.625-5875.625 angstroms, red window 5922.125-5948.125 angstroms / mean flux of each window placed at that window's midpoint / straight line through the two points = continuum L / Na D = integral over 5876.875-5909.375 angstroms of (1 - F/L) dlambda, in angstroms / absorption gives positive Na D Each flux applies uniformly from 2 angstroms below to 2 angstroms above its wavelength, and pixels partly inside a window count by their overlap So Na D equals 5.5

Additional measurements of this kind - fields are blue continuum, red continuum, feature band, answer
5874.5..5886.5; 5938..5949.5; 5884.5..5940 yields 2.98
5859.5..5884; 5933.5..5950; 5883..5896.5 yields 2.83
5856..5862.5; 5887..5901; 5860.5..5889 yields -0.83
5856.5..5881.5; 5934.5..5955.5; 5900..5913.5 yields 1.25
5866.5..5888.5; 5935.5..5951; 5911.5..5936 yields 0.18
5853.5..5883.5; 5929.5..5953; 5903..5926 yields 1.06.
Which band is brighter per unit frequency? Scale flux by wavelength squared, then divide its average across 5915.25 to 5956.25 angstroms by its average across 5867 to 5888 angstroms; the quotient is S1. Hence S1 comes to 1.1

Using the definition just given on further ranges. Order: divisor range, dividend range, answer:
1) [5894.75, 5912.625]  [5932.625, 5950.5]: 1.18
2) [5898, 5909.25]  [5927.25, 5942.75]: 1.16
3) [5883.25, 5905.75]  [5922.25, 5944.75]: 1.27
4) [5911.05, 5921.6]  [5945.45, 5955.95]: 1.04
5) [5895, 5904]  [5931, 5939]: 1.23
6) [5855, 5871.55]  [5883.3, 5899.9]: 0.78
